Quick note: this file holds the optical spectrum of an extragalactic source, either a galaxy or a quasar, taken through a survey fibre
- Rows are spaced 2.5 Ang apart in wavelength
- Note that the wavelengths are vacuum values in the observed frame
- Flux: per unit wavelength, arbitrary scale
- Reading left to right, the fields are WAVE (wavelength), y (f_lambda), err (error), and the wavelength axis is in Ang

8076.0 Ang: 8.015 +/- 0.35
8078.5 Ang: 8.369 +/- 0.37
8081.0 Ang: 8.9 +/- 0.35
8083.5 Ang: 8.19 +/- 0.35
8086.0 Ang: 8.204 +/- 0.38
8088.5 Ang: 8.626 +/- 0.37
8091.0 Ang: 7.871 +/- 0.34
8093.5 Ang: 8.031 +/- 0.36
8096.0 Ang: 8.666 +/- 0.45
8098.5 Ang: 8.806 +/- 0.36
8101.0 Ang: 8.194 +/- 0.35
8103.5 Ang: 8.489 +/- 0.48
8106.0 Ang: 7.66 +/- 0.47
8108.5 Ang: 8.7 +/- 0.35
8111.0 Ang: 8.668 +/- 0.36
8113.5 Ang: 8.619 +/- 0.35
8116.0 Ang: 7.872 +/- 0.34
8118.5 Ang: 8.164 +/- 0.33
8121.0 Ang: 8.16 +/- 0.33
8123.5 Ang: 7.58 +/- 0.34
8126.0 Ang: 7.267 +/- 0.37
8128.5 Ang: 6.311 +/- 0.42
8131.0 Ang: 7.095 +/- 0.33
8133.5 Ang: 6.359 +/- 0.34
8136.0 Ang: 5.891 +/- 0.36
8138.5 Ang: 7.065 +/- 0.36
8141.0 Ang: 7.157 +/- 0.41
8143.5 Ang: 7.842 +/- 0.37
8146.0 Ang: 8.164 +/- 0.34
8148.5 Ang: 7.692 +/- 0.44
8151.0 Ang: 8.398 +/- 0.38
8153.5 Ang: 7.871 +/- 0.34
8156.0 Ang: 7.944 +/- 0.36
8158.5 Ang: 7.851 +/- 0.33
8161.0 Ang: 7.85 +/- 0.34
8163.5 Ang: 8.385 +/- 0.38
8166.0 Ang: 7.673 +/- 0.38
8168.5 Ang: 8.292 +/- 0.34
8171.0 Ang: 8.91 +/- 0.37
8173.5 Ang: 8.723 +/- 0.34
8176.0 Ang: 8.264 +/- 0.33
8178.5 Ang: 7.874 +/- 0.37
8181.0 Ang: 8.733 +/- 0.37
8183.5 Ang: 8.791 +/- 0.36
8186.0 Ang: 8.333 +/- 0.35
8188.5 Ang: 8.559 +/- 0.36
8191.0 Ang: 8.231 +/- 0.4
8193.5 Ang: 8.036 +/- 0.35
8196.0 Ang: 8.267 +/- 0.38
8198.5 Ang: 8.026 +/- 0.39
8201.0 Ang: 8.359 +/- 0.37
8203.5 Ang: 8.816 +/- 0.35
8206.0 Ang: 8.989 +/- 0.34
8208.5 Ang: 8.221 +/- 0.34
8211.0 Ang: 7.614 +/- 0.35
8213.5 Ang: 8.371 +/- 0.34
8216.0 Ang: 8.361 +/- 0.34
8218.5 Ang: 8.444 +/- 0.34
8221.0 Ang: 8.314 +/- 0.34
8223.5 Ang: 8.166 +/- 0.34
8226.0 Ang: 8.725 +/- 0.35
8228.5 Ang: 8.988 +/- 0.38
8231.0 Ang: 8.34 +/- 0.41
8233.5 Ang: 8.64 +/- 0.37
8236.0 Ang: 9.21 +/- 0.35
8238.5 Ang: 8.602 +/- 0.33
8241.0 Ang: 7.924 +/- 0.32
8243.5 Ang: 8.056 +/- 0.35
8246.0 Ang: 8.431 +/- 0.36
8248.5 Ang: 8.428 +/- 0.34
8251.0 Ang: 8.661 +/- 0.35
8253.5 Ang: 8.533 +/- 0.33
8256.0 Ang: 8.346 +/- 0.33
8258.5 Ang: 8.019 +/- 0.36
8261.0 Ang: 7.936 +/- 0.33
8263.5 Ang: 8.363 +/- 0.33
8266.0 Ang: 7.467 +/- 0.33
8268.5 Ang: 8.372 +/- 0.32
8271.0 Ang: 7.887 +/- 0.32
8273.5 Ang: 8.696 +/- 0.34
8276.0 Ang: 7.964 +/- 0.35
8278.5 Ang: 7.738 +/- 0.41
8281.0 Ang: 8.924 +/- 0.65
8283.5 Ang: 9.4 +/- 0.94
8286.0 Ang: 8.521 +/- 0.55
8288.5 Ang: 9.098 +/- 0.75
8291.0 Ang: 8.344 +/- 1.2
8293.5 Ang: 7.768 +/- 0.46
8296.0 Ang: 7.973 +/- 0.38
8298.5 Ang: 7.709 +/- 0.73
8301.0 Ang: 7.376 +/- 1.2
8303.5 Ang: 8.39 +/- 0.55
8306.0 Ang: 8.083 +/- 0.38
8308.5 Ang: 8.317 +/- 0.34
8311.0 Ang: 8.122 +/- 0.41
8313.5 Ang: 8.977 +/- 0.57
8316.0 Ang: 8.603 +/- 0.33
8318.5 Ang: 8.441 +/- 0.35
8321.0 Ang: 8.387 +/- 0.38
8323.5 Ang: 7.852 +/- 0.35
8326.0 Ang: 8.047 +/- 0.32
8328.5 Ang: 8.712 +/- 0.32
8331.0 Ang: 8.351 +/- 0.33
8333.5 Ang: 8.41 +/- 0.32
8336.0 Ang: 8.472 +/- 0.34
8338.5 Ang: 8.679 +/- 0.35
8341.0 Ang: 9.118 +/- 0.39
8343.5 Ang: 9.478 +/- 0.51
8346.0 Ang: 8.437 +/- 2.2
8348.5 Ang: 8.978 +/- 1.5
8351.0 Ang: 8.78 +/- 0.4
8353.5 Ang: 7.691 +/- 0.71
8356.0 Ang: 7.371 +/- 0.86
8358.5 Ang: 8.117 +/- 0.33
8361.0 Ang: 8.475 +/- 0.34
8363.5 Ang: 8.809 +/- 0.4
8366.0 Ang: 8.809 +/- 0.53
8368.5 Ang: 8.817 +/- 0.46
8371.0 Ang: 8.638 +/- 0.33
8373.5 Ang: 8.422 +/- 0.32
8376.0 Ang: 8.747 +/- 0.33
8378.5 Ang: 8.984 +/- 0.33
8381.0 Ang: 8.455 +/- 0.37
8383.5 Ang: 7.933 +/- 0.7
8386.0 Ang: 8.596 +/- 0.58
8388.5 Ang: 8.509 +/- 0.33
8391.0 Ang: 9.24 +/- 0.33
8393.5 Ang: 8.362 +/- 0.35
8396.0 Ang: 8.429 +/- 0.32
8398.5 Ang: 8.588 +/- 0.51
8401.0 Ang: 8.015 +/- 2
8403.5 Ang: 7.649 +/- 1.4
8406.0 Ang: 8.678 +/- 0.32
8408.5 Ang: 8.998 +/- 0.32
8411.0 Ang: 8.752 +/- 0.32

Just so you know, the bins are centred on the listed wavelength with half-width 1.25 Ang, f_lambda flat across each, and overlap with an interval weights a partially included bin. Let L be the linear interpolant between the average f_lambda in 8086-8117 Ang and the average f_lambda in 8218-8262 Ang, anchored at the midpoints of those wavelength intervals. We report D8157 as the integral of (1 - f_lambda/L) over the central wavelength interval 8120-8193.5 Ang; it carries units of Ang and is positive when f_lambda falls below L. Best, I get 4.77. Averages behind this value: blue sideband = 8.35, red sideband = 8.43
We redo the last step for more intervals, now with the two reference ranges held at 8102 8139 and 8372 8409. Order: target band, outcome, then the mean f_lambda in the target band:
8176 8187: -0.85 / 8.42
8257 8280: 0.10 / 8.06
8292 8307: 0.57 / 7.89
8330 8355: -0.87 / 8.63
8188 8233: -2.71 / 8.38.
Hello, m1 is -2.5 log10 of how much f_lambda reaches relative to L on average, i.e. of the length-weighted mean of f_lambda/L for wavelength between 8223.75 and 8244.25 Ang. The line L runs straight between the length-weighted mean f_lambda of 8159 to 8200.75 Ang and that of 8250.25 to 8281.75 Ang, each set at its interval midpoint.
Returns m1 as -0.040 mag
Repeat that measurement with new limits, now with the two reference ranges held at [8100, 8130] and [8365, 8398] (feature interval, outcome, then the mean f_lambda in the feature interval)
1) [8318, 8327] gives 0.04 mag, 8.16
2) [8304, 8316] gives 0.00 mag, 8.4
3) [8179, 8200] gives -0.03 mag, 8.35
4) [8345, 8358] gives 0.04 mag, 8.24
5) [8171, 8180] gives -0.04 mag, 8.39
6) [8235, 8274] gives 0.00 mag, 8.29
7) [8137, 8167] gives 0.03 mag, 7.81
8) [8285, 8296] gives 0.00 mag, 8.38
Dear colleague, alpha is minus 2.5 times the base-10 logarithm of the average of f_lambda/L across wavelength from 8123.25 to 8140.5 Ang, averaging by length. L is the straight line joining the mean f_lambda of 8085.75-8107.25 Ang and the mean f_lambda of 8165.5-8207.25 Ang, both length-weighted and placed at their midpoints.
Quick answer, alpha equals 0.23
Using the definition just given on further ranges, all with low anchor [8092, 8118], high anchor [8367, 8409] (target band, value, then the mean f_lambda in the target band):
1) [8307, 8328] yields 0.02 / 8.35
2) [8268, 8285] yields 0.00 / 8.43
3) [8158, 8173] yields 0.03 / 8.2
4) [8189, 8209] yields 0.00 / 8.38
